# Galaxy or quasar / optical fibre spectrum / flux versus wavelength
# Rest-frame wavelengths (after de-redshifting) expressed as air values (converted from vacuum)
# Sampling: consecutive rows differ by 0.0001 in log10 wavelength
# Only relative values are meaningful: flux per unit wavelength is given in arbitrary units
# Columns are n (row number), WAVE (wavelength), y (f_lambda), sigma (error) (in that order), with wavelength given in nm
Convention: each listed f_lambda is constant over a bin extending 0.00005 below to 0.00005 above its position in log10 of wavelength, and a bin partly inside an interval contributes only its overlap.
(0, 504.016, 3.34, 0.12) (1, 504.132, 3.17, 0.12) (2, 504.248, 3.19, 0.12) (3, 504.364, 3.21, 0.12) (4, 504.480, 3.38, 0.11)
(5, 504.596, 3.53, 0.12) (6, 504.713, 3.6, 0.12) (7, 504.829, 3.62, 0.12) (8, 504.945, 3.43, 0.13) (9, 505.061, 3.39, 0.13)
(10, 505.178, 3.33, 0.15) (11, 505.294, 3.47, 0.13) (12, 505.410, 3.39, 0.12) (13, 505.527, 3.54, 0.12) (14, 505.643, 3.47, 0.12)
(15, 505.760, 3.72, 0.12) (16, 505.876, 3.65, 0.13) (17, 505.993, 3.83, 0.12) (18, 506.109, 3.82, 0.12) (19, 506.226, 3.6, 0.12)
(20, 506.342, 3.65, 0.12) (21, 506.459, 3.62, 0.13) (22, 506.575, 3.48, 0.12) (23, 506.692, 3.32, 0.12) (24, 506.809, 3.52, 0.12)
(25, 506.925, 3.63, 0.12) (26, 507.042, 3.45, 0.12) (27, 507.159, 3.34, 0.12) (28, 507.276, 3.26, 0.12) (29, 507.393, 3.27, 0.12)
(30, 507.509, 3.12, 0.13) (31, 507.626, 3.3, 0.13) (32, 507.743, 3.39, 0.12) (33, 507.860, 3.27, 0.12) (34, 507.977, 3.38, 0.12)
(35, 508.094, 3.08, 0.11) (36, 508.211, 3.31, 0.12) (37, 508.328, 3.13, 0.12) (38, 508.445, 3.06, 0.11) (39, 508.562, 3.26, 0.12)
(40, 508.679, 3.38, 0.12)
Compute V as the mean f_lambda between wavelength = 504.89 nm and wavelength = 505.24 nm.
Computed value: 3.38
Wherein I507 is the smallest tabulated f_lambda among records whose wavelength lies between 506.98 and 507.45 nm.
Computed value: 3.26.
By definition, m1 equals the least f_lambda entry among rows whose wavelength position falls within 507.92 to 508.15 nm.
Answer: 3.08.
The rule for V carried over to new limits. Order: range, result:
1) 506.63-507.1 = 3.48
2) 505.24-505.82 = 3.52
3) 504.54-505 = 3.54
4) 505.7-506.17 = 3.75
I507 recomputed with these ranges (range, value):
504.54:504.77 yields 3.53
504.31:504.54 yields 3.21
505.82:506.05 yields 3.65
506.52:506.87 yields 3.32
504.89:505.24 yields 3.33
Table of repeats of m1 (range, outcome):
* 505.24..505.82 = 3.39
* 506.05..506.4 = 3.6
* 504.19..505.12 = 3.19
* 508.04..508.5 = 3.06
